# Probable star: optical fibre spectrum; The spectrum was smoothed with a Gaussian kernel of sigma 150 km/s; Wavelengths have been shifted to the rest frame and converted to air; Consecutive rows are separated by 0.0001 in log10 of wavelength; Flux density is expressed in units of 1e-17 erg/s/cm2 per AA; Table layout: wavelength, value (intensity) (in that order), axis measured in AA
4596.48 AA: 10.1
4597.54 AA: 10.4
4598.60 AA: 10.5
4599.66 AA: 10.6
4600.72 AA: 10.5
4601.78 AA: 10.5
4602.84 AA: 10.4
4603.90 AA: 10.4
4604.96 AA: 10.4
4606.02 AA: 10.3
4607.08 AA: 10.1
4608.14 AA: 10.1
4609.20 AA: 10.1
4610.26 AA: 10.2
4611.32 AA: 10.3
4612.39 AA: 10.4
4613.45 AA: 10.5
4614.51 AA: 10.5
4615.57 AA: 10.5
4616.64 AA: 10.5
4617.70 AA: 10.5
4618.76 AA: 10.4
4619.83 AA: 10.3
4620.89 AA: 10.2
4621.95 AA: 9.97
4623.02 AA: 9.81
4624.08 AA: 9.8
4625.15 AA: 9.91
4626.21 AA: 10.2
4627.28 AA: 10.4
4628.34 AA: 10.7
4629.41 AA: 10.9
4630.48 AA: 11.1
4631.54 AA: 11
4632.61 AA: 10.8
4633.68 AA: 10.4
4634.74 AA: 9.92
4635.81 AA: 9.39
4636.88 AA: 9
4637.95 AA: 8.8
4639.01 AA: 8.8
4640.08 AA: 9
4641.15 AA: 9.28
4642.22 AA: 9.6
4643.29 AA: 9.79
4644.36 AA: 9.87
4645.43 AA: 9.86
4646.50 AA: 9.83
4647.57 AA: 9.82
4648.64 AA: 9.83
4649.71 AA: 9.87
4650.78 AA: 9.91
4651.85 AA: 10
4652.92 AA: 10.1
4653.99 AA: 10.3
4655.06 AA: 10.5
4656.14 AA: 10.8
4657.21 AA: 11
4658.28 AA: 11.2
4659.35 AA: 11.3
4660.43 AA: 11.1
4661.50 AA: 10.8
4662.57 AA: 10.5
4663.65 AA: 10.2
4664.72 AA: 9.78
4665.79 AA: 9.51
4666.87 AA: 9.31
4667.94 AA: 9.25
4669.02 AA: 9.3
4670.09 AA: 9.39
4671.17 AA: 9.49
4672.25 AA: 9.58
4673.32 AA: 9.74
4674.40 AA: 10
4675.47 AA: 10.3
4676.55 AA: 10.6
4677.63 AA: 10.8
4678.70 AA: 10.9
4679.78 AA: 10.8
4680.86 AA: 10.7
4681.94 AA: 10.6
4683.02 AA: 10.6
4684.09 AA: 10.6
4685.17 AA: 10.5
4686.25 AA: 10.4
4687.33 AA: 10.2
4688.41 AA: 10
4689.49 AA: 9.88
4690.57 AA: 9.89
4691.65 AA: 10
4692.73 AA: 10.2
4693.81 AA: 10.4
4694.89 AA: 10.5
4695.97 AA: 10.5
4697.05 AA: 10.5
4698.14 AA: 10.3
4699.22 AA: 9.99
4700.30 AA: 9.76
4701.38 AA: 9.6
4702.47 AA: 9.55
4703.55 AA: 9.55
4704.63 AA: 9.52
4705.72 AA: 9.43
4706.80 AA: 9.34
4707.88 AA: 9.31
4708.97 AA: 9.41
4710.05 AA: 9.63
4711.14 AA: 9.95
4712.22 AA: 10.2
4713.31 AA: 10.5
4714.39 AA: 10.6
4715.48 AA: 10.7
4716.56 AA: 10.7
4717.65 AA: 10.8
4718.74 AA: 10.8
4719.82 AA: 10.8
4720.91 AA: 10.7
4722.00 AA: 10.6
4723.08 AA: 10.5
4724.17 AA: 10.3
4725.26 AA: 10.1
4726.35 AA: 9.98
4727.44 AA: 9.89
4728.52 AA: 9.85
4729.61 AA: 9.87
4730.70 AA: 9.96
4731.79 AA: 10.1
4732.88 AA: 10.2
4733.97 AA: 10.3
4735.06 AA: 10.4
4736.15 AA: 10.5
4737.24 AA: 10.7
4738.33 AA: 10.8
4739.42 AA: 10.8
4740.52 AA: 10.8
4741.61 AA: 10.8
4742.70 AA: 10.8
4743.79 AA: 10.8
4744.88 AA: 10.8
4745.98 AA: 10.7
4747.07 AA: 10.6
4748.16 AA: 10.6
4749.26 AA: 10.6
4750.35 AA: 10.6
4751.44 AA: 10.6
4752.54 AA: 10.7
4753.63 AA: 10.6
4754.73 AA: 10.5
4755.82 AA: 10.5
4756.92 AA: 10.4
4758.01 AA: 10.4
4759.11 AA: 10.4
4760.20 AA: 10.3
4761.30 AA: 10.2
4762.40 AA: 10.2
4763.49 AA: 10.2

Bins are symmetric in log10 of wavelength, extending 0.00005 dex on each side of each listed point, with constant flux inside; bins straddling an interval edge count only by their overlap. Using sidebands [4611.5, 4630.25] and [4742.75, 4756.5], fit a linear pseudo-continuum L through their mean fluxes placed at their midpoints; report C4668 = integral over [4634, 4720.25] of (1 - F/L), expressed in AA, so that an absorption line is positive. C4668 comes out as 3.3 AA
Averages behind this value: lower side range 10.3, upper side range 10.6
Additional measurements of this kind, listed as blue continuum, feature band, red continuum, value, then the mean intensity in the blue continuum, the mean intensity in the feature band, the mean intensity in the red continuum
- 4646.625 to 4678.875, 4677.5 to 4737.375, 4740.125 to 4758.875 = 1.09 AA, 10.2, 10.2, 10.6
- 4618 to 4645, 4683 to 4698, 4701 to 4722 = -0.36 AA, 9.98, 10.3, 10.1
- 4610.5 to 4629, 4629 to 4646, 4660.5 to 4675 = 0.47 AA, 10.3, 9.83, 9.81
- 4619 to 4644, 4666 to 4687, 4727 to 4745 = 0.05 AA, 9.96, 10.1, 10.4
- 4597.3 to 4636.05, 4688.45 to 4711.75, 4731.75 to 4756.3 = 1.44 AA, 10.4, 9.87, 10.6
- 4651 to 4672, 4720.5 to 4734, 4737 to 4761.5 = 0.43 AA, 10.2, 10.2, 10.6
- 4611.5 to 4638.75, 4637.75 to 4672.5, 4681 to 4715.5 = 0.73 AA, 10.2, 9.94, 10.1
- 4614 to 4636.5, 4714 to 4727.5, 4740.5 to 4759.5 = 0.04 AA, 10.3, 10.5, 10.6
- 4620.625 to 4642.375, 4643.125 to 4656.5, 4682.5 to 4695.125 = 0.03 AA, 9.95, 10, 10.3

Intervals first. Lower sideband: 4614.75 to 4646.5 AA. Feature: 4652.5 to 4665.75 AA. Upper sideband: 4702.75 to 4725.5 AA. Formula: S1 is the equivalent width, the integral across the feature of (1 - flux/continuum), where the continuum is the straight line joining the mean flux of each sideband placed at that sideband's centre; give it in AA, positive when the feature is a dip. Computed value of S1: -0.69 AA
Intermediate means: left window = 10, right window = 10.2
